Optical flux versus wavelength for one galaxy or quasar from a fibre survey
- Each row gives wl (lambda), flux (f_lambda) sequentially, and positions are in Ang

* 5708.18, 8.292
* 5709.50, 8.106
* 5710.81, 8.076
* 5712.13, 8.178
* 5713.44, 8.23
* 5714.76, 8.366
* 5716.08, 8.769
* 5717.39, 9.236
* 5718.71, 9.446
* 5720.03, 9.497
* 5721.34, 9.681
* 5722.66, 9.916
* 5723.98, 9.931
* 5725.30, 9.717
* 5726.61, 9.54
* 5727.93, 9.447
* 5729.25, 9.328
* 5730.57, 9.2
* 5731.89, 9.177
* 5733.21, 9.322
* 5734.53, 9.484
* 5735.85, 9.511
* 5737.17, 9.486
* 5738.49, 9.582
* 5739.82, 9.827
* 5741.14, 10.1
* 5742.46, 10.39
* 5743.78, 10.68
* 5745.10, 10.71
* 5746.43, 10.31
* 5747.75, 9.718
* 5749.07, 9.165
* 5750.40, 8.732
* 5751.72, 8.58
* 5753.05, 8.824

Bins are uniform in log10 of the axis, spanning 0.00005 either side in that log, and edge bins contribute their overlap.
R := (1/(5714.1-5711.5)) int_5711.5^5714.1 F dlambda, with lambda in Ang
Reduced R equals 8.21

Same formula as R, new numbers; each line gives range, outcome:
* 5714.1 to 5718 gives 8.79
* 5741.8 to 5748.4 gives 10.4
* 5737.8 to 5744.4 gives 10.1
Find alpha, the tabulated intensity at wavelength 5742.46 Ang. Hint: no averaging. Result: 10.39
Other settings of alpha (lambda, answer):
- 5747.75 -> 9.718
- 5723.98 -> 9.931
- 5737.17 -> 9.486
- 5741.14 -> 10.1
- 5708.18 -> 8.292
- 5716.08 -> 8.769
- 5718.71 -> 9.446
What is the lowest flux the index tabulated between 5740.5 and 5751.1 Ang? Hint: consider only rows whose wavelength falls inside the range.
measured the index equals 8.732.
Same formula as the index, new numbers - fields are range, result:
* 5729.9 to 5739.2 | 9.177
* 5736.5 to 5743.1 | 9.486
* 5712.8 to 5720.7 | 8.23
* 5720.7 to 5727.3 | 9.54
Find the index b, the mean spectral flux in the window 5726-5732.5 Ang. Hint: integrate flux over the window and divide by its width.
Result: 9.33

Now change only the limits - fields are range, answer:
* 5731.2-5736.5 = 9.37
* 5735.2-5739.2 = 9.51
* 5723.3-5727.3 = 9.74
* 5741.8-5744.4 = 10.5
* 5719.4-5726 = 9.76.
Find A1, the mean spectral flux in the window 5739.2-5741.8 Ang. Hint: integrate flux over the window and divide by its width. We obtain 9.98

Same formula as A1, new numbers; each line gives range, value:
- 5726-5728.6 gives 9.48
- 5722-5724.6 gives 9.91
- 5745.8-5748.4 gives 10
